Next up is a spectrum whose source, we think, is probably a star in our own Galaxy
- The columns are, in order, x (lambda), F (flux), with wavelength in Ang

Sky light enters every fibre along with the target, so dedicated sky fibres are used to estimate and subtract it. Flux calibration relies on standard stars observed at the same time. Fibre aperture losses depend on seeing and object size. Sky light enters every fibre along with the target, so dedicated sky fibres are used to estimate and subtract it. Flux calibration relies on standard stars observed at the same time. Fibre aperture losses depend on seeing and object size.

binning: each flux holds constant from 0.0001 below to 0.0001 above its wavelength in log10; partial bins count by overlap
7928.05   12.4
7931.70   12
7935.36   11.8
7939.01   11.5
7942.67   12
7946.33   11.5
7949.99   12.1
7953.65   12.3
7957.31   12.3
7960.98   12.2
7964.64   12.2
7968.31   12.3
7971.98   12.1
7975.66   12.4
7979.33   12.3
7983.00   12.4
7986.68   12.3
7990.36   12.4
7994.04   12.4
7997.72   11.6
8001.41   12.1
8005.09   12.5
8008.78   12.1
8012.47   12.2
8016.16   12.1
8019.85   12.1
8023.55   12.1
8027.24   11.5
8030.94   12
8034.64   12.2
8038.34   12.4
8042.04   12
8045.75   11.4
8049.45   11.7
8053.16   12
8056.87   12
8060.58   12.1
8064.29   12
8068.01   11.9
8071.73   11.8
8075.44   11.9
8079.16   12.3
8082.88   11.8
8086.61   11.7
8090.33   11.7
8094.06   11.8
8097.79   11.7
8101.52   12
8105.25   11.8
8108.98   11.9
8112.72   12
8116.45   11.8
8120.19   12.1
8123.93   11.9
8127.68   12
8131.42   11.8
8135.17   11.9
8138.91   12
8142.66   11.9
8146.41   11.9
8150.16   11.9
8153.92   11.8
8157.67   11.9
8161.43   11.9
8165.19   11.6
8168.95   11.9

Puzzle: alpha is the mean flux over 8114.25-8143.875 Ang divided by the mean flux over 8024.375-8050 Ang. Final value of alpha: 1.00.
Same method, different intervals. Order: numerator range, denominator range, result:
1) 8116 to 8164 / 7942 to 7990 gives 0.98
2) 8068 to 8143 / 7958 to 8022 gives 0.97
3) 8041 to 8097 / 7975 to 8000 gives 0.97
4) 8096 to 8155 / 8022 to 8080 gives 1.00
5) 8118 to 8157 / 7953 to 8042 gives 0.98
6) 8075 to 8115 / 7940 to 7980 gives 0.98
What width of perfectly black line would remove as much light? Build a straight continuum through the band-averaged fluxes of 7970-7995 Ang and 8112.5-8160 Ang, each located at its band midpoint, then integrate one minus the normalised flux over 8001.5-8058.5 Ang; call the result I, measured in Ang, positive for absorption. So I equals 0.82 Ang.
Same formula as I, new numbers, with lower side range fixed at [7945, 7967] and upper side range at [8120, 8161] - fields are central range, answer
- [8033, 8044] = -0.2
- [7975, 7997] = -0.4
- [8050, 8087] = 0.1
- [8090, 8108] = 0.2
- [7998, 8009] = -0.1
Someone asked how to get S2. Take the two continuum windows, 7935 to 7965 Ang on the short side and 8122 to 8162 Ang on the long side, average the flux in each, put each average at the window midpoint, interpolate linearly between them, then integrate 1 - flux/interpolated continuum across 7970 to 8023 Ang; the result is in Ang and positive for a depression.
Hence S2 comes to -1.1 Ang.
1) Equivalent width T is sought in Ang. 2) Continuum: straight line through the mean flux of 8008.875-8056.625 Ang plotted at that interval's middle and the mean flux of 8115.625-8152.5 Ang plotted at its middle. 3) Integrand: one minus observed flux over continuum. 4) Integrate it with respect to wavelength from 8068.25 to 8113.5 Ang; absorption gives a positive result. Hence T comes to 0.3 Ang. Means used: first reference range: 12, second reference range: 11.9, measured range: 11.9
